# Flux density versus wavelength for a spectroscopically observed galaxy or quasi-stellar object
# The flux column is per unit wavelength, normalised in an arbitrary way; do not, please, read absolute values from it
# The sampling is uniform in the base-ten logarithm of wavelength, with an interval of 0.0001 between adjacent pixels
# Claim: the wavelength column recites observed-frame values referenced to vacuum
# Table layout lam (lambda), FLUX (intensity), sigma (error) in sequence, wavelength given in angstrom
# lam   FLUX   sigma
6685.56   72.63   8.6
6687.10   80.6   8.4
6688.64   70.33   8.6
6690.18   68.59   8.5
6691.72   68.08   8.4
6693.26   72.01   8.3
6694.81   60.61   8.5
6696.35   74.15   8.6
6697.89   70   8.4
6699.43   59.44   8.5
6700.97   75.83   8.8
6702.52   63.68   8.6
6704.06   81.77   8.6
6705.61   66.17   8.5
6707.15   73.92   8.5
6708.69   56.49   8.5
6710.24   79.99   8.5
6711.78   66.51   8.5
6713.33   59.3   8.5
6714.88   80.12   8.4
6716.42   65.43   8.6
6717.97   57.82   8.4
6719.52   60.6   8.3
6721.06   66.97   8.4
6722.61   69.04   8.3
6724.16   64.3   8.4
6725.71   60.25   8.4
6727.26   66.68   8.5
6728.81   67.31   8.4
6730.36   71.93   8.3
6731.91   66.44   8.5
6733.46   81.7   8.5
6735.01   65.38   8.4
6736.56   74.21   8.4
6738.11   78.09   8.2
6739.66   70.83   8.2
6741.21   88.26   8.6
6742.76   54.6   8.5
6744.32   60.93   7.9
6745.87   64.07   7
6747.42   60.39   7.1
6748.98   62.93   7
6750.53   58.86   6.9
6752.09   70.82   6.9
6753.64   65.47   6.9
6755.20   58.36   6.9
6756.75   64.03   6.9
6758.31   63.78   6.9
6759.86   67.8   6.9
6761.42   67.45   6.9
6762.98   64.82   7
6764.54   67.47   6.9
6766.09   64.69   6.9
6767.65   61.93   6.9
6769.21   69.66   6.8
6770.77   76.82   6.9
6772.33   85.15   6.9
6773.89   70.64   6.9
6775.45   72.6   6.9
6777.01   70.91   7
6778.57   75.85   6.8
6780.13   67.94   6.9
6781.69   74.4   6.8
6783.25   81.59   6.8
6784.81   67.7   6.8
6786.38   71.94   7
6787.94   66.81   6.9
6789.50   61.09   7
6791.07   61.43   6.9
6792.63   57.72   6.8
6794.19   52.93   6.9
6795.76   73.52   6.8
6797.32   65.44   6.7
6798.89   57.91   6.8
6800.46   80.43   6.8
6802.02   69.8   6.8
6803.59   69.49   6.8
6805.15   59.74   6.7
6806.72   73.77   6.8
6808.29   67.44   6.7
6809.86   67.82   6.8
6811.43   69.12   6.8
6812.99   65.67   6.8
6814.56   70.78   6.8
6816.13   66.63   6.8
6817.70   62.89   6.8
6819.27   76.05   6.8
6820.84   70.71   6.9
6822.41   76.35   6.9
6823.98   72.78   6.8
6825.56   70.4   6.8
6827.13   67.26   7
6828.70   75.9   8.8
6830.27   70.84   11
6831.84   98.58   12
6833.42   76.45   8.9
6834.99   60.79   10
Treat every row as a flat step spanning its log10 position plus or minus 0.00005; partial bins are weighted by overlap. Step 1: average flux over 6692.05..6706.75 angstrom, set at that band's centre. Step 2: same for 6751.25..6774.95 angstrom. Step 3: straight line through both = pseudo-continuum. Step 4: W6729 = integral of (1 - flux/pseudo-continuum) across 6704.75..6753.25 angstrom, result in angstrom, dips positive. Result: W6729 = 0.9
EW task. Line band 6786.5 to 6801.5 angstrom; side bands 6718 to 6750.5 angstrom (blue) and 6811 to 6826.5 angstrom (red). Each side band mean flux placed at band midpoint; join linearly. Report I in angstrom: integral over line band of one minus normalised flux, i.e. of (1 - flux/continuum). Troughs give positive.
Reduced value 1.0 angstrom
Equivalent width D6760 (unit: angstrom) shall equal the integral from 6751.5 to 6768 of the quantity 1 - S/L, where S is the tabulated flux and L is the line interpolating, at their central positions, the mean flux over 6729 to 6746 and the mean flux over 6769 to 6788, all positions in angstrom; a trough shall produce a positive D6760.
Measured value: 1.6 angstrom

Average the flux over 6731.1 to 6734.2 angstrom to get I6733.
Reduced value 74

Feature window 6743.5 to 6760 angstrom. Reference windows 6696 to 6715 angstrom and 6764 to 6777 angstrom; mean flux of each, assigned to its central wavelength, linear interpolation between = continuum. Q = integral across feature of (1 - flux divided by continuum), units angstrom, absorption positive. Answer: 1.7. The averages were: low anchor 69.3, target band 63.2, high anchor 71.2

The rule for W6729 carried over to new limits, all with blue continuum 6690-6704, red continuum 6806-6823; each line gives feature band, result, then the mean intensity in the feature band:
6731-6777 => 0.6 angstrom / 68.3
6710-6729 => 0.8 angstrom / 66.1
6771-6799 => 0.1 angstrom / 69.1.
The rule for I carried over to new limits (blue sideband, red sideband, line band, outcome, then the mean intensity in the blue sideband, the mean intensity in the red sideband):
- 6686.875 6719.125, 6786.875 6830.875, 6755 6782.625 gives -0.5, 68.8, 67.9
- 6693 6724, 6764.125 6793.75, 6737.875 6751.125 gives 0.5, 67.8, 69.7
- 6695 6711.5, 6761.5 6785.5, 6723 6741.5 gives -0.1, 69.7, 71.4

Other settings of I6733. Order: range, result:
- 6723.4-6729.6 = 64.6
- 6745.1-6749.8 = 62.4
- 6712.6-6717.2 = 68.3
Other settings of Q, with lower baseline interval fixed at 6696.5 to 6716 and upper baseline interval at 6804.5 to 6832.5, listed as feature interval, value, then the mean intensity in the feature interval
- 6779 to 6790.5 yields 0.1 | 70.2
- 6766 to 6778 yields -0.3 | 72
